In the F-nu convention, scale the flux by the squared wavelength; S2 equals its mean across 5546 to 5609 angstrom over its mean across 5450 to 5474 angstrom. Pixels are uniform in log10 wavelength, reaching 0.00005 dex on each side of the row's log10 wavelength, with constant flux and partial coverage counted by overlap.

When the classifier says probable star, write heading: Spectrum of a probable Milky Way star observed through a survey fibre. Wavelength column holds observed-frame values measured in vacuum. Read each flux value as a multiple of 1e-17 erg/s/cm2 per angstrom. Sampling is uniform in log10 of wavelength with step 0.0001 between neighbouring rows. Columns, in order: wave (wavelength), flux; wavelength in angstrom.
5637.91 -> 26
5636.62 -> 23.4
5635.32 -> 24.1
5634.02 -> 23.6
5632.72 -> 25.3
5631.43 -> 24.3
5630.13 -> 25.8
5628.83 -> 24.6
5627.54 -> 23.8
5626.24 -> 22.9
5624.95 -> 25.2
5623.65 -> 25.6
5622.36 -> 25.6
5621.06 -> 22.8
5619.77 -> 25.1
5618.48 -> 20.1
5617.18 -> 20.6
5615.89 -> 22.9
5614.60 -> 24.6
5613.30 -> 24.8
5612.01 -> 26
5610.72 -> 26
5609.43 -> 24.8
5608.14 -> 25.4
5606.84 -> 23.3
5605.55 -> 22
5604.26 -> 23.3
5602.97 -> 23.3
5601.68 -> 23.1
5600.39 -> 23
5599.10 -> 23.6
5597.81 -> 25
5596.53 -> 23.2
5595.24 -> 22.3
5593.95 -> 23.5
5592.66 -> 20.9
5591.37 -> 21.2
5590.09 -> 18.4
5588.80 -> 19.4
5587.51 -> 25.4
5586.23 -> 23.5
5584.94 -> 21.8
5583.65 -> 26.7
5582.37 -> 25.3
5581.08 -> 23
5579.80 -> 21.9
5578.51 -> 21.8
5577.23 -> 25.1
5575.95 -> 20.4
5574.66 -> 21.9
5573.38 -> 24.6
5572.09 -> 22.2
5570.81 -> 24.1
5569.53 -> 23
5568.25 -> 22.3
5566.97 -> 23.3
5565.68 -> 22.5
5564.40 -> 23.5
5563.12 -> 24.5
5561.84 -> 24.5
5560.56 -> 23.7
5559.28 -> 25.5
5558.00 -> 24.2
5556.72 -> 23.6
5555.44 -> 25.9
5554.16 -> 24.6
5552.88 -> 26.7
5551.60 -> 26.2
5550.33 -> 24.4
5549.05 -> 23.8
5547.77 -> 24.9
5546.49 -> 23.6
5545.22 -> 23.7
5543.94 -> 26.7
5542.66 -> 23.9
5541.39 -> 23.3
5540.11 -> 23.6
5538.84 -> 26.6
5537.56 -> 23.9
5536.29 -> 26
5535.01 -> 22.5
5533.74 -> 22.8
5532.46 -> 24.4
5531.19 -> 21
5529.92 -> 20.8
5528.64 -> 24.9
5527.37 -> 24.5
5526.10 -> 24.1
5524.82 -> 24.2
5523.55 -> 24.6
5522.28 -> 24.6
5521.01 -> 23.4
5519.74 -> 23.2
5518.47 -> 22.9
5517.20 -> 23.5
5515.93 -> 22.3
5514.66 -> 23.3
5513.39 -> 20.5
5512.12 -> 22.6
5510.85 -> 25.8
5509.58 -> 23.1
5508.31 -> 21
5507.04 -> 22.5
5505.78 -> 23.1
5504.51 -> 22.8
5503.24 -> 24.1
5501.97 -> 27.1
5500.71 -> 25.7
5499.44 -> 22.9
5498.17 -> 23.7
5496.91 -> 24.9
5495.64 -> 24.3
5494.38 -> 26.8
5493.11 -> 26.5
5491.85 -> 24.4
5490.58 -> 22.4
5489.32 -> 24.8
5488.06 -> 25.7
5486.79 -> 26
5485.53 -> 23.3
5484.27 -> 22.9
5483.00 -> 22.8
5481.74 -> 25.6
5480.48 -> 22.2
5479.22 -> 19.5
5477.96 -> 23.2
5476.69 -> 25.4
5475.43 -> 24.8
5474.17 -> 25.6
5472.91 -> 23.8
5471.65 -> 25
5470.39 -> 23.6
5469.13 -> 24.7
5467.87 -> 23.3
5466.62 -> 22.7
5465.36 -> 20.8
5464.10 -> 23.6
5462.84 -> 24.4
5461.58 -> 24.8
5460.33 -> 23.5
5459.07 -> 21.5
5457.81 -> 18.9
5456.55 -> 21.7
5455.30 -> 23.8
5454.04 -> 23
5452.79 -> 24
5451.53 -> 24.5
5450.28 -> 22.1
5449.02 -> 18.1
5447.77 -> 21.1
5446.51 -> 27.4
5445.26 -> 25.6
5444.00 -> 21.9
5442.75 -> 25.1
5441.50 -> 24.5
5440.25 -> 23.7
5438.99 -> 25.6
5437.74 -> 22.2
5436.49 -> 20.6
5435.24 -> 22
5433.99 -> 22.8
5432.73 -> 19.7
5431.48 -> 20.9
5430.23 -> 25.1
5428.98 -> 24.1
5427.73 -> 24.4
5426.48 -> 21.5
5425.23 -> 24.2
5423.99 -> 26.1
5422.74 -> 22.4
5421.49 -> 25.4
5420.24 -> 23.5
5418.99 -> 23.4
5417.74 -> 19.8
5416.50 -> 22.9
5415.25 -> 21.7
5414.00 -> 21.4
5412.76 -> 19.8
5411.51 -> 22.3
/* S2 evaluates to 1.1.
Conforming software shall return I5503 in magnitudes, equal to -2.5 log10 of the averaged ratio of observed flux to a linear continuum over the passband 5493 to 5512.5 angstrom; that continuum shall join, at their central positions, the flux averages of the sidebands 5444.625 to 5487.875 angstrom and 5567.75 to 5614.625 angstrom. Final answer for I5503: -0.04 mag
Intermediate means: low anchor 23.3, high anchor 23.2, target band 24.1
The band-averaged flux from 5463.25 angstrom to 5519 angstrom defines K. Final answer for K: 23.8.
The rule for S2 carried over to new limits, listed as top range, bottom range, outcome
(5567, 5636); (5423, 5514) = 1.05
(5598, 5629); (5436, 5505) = 1.06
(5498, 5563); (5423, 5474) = 1.06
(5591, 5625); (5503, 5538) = 1.05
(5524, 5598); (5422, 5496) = 1.04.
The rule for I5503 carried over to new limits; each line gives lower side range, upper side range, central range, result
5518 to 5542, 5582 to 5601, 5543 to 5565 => -0.06 mag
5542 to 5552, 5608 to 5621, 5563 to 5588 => 0.05 mag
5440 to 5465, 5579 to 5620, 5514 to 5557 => -0.04 mag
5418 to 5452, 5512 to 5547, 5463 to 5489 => -0.02 mag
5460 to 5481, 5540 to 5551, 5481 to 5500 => -0.03 mag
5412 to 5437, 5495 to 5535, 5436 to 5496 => -0.03 mag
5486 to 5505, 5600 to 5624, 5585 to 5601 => 0.07 mag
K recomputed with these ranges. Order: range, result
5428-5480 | 23.1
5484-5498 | 24.8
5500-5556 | 23.9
